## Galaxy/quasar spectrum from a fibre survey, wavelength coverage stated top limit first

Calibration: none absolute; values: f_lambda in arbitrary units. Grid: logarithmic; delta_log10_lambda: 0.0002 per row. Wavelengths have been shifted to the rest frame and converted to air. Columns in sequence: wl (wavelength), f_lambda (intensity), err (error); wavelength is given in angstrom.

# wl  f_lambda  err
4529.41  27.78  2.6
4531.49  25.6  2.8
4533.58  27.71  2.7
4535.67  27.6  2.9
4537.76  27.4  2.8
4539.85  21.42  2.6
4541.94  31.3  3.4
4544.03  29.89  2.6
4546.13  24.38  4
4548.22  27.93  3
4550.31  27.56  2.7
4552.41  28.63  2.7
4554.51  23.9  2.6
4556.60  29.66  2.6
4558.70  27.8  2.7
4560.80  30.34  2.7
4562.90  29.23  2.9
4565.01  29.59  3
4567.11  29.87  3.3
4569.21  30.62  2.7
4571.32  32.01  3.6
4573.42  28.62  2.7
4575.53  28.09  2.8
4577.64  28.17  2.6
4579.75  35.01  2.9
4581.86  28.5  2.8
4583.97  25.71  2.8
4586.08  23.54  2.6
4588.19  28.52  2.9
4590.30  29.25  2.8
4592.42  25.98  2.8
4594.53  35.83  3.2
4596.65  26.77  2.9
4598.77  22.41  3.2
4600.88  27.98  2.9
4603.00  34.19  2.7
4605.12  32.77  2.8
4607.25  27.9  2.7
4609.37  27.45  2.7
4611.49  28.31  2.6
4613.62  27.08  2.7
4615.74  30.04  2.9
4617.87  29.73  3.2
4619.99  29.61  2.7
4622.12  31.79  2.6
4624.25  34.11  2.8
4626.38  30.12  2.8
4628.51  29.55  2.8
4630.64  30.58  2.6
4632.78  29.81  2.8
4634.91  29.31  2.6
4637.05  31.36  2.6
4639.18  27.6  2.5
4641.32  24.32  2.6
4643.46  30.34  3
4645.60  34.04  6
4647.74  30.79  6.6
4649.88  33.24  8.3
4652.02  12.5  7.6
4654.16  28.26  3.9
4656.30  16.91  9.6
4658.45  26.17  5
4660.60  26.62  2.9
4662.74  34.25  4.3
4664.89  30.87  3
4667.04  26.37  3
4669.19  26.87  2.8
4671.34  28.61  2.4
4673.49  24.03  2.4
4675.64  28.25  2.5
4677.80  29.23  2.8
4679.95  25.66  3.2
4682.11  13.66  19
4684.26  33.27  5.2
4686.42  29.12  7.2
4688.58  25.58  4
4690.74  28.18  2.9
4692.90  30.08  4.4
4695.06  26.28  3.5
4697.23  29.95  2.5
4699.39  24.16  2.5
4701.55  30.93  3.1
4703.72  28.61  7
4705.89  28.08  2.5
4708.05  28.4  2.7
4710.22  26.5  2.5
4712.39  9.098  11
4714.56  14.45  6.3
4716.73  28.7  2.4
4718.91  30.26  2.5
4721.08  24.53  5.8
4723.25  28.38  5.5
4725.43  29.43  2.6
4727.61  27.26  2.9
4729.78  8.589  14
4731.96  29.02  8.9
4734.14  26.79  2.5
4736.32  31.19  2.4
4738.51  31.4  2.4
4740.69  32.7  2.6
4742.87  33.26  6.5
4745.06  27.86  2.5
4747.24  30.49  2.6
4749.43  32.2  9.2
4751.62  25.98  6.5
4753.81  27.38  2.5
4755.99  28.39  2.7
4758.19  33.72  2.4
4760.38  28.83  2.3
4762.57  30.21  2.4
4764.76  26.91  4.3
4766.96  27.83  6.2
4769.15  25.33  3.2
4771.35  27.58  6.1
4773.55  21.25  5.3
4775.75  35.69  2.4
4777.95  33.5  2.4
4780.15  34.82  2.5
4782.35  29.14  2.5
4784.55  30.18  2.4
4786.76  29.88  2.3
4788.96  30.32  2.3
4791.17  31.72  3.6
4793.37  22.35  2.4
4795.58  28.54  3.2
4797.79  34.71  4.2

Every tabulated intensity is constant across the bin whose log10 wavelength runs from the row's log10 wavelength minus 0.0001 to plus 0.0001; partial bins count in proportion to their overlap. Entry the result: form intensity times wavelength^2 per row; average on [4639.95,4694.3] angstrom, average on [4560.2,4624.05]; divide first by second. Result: 1.0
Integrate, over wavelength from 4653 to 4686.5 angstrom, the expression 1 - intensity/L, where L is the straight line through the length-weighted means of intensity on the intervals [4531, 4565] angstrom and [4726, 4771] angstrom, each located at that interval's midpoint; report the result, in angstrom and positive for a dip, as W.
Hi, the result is 1.6 angstrom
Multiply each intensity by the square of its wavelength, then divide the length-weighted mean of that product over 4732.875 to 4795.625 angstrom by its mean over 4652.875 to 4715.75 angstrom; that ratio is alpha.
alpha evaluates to 1.2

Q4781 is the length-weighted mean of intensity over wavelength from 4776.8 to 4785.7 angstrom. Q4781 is 31.9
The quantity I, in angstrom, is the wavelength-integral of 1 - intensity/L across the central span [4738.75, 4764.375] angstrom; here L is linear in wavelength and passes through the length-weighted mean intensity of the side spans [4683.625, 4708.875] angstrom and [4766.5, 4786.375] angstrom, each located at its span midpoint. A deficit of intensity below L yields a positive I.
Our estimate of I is -0.7 angstrom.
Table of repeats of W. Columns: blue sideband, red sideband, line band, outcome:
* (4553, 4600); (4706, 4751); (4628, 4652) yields -1.4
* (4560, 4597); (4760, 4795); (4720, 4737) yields 2.1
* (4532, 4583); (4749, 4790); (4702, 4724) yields 3.3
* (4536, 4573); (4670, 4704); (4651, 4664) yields 1.5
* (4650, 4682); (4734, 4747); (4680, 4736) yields 5.8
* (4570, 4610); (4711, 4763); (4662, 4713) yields 1.2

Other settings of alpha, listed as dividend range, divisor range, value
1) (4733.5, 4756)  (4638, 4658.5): 1.18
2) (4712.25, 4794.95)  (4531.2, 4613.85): 1.07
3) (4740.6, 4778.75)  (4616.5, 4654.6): 1.05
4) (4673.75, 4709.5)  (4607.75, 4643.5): 0.96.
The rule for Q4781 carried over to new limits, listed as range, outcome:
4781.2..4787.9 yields 29.8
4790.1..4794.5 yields 27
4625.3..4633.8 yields 30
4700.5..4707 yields 29.2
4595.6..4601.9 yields 25.7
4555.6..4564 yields 29.2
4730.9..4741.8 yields 30.2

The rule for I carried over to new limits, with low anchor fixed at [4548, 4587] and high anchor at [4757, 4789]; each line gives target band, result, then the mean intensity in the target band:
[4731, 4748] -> -0.5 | 30.3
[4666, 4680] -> 1.0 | 27.1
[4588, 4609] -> -0.2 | 29.1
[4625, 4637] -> -0.5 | 30.1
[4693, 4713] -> 2.0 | 26.4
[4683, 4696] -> 0.3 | 28.6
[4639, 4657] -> 1.5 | 26.6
